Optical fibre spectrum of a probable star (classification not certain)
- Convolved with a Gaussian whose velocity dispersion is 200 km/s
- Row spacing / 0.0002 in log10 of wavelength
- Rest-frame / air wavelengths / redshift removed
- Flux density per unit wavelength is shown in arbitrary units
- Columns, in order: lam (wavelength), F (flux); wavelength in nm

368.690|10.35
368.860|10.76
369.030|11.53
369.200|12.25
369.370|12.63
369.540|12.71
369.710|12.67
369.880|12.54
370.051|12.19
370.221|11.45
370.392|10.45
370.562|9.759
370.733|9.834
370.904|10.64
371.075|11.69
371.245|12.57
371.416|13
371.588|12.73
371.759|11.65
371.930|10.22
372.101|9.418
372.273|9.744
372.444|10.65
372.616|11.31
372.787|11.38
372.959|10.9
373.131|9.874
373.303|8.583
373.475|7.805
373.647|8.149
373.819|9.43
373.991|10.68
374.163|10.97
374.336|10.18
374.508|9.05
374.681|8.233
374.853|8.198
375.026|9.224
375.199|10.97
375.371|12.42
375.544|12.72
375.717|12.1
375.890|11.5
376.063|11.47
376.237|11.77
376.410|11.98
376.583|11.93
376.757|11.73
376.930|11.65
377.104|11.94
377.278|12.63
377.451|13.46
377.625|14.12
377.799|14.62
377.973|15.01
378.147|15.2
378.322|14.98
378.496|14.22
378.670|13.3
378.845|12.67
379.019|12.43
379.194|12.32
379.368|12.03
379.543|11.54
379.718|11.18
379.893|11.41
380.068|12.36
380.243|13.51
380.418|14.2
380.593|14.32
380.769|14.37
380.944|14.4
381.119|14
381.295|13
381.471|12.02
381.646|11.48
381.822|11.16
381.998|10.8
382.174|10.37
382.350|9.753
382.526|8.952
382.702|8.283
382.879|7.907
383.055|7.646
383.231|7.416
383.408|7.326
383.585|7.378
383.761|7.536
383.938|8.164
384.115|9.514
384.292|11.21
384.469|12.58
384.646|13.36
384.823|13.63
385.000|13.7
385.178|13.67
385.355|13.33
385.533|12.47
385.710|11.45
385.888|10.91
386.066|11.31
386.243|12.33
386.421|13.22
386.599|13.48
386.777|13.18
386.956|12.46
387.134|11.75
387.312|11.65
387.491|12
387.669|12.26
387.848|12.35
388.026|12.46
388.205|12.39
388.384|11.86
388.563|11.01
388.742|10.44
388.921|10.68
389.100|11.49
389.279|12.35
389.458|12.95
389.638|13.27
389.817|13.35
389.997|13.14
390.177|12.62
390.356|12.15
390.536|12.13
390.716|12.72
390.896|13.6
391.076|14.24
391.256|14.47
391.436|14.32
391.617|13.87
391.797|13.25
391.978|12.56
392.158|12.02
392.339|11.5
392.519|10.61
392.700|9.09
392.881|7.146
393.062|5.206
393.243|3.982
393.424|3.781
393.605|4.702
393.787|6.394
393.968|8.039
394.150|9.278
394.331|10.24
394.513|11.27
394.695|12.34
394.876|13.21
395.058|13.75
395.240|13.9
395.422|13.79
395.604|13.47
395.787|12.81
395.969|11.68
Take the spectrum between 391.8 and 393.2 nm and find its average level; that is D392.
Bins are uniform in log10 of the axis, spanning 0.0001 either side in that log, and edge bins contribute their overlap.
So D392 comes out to 9.76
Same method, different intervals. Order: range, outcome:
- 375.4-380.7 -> 12.8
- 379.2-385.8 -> 11.3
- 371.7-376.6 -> 10.4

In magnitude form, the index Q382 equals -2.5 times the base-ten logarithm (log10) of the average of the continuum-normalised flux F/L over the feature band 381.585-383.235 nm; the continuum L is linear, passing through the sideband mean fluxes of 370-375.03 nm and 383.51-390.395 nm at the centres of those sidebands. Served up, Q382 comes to 0.21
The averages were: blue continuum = 10.3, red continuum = 11.9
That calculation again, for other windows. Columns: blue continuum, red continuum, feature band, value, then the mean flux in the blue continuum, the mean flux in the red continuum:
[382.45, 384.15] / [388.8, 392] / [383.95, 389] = -0.200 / 7.96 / 12.9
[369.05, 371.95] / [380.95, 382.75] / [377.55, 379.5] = -0.201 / 11.7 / 11.2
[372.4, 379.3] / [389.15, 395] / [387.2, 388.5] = -0.094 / 11.6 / 10.9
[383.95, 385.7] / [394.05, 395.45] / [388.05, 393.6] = 0.085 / 12.4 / 12.1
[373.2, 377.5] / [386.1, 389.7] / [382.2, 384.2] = 0.374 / 10.7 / 12.2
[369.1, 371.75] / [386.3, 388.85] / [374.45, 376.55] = 0.100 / 11.8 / 12.2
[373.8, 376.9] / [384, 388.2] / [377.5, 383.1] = -0.076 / 10.9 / 12.3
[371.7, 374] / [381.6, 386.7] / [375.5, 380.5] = -0.233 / 9.94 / 10.7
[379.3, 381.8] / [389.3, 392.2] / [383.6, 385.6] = 0.122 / 12.8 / 13.2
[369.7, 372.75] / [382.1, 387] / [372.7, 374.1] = 0.159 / 11.2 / 10.8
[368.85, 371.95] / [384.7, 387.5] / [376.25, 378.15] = -0.078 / 11.7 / 12.6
